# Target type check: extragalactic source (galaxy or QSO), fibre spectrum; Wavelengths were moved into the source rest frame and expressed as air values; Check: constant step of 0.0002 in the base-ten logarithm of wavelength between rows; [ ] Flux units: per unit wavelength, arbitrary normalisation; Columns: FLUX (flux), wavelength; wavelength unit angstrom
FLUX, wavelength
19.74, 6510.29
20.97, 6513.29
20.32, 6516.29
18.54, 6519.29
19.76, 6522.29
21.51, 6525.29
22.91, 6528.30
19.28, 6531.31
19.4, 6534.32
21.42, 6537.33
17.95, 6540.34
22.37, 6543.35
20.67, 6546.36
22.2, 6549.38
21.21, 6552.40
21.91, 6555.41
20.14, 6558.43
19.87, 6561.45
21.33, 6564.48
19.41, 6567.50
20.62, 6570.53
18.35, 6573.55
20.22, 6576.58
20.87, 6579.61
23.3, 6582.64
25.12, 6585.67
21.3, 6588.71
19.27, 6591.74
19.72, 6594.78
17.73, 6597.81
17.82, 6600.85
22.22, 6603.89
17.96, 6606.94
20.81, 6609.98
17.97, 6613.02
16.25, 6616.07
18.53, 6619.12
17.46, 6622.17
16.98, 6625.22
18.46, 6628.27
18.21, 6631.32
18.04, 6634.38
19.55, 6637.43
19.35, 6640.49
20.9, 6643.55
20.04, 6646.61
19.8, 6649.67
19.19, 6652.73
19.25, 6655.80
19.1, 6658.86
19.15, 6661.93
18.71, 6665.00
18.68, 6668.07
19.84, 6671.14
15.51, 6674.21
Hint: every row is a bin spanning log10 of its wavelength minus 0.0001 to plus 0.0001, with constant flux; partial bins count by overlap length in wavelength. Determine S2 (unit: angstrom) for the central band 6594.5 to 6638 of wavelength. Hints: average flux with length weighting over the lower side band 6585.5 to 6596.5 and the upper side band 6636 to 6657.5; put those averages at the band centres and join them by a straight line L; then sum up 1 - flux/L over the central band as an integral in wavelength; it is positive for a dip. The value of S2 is 4.01 angstrom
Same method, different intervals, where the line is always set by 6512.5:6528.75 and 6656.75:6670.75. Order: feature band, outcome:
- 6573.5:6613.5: -1.1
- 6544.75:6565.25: -0.9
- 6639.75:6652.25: -0.5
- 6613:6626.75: 1.5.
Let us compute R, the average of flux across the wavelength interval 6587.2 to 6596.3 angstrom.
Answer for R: 20.1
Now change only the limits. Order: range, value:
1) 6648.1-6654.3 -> 19.5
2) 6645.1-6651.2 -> 19.9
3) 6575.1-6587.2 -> 22.4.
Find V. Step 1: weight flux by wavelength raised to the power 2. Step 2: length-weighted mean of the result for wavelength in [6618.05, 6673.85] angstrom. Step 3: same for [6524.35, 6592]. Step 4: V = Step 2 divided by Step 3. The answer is 0.93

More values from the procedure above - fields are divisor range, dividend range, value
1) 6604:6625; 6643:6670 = 1.07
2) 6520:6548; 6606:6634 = 0.90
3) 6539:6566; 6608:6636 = 0.89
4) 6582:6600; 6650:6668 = 0.94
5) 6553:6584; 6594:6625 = 0.91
